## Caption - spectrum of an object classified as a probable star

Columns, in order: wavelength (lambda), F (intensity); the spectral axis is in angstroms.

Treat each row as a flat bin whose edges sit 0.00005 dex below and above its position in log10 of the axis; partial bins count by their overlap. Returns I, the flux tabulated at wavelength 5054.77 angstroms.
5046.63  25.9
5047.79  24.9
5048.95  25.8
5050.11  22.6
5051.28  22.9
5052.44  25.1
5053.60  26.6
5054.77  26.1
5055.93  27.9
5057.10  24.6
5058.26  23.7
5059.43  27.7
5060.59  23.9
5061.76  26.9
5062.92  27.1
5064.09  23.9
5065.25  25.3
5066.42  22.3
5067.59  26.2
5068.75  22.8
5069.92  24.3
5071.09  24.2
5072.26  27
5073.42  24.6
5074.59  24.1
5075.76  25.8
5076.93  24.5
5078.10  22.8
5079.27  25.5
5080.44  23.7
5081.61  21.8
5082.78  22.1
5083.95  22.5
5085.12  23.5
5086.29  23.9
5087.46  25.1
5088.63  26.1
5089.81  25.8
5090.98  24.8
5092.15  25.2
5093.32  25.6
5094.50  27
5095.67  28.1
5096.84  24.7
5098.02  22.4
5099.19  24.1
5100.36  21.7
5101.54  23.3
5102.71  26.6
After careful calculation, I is 26.1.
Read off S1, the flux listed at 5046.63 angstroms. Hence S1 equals 25.9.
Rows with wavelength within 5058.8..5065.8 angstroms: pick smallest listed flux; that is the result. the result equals 23.9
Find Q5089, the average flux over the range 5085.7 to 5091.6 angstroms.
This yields 25.1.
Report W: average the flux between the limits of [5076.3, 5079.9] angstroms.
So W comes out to 24.3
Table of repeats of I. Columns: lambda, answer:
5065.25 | 25.3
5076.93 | 24.5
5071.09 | 24.2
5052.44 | 25.1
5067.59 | 26.2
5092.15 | 25.2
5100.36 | 21.7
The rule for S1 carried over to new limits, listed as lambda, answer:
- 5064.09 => 23.9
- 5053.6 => 26.6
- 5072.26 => 27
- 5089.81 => 25.8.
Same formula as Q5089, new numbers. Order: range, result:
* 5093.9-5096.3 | 27.5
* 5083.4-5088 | 23.8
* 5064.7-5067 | 23.7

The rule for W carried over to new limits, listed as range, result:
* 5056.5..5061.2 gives 25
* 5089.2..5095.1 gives 25.7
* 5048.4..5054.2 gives 24.6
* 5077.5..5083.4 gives 23.2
